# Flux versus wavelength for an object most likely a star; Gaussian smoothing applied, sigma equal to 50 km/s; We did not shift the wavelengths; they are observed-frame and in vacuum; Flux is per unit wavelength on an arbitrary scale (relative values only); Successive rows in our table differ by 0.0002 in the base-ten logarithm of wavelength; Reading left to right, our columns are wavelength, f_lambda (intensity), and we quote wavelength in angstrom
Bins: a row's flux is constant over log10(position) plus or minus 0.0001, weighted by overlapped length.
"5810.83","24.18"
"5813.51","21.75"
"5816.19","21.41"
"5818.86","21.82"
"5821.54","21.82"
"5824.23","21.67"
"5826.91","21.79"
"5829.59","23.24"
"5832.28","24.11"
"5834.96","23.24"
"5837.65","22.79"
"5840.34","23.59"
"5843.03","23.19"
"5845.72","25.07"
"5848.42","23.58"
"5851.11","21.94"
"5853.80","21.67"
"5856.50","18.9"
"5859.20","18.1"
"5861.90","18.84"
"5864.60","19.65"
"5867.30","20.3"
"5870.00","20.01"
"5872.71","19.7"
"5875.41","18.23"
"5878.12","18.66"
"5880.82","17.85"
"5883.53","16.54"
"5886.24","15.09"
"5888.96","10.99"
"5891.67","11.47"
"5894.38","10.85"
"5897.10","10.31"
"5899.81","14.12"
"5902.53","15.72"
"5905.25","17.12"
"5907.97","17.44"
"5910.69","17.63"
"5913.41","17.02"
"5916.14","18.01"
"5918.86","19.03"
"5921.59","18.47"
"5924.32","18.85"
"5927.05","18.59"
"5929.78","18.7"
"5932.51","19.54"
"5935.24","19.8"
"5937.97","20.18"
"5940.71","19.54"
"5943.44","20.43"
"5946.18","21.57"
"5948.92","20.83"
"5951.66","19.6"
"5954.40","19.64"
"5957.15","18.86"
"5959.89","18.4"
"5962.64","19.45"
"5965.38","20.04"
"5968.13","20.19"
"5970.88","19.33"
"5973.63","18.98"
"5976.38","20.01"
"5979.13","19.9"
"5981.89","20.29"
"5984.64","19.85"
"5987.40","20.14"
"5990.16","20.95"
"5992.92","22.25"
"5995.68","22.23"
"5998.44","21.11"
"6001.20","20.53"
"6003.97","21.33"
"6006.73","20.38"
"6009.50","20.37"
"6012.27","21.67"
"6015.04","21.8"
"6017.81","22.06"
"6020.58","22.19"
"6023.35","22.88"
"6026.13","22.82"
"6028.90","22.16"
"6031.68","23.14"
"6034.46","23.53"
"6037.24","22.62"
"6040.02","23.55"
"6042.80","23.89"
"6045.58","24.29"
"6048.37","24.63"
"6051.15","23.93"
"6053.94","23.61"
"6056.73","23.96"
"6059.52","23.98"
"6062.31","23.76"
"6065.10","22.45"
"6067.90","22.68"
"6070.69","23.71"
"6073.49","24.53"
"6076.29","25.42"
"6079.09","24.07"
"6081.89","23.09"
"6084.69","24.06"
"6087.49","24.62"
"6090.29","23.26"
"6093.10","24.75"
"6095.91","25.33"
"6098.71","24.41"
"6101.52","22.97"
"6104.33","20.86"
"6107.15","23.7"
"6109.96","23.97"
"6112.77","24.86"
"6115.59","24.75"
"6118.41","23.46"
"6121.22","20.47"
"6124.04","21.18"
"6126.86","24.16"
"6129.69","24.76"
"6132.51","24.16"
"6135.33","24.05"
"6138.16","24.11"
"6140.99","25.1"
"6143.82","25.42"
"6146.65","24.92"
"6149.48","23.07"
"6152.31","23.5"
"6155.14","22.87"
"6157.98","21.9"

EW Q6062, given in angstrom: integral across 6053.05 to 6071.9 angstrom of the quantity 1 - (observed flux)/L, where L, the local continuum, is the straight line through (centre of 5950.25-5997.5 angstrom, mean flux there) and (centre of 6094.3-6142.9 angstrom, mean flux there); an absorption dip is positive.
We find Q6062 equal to -1.0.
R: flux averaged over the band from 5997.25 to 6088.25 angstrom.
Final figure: 23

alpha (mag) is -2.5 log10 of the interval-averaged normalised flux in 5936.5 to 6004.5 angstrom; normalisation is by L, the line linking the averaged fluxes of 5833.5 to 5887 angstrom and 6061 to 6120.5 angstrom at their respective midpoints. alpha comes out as 0.09 mag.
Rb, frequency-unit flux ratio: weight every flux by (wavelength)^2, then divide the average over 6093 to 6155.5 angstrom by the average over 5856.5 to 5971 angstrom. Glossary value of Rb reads 1.42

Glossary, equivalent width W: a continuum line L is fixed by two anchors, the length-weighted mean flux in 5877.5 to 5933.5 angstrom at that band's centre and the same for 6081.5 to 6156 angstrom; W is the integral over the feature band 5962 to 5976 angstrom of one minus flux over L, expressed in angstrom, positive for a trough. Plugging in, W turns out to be -0.9 angstrom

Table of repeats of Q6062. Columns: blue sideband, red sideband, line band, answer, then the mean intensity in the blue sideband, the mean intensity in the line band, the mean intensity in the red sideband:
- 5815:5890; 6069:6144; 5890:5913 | 7.4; 20.5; 14.4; 23.9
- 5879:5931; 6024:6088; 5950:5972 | -0.7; 16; 19.5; 23.7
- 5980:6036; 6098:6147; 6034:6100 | -3.7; 21.6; 23.9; 23.7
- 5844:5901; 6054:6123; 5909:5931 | 0.9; 17.7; 18.3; 23.7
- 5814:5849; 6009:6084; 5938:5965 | 3.8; 22.8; 19.8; 23.3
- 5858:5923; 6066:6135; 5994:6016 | -0.7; 16.7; 21.2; 23.7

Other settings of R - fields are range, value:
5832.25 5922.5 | 18.4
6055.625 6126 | 23.6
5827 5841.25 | 23.3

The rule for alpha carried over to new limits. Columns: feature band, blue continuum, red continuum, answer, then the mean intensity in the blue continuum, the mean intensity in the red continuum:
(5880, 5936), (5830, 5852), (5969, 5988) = 0.31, 23.5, 19.8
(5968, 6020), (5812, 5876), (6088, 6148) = 0.10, 21.6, 23.9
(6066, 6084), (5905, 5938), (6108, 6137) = -0.07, 18.5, 23.6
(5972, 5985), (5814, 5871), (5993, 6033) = 0.10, 21.8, 21.8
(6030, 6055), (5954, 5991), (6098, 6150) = -0.10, 19.7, 23.7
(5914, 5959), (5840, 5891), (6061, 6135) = 0.07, 19.4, 23.7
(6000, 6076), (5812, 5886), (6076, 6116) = 0.02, 21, 24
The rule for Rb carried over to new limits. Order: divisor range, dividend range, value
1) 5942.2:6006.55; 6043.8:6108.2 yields 1.22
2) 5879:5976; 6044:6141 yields 1.41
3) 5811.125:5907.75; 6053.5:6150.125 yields 1.34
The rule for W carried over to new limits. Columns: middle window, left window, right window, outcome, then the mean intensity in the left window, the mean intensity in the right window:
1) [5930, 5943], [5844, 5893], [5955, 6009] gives -0.1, 18.7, 20.2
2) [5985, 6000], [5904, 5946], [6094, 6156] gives -0.6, 18.8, 23.7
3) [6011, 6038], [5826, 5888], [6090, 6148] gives 0.2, 20.6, 23.8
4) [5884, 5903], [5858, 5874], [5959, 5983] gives 6.6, 19.4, 19.6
